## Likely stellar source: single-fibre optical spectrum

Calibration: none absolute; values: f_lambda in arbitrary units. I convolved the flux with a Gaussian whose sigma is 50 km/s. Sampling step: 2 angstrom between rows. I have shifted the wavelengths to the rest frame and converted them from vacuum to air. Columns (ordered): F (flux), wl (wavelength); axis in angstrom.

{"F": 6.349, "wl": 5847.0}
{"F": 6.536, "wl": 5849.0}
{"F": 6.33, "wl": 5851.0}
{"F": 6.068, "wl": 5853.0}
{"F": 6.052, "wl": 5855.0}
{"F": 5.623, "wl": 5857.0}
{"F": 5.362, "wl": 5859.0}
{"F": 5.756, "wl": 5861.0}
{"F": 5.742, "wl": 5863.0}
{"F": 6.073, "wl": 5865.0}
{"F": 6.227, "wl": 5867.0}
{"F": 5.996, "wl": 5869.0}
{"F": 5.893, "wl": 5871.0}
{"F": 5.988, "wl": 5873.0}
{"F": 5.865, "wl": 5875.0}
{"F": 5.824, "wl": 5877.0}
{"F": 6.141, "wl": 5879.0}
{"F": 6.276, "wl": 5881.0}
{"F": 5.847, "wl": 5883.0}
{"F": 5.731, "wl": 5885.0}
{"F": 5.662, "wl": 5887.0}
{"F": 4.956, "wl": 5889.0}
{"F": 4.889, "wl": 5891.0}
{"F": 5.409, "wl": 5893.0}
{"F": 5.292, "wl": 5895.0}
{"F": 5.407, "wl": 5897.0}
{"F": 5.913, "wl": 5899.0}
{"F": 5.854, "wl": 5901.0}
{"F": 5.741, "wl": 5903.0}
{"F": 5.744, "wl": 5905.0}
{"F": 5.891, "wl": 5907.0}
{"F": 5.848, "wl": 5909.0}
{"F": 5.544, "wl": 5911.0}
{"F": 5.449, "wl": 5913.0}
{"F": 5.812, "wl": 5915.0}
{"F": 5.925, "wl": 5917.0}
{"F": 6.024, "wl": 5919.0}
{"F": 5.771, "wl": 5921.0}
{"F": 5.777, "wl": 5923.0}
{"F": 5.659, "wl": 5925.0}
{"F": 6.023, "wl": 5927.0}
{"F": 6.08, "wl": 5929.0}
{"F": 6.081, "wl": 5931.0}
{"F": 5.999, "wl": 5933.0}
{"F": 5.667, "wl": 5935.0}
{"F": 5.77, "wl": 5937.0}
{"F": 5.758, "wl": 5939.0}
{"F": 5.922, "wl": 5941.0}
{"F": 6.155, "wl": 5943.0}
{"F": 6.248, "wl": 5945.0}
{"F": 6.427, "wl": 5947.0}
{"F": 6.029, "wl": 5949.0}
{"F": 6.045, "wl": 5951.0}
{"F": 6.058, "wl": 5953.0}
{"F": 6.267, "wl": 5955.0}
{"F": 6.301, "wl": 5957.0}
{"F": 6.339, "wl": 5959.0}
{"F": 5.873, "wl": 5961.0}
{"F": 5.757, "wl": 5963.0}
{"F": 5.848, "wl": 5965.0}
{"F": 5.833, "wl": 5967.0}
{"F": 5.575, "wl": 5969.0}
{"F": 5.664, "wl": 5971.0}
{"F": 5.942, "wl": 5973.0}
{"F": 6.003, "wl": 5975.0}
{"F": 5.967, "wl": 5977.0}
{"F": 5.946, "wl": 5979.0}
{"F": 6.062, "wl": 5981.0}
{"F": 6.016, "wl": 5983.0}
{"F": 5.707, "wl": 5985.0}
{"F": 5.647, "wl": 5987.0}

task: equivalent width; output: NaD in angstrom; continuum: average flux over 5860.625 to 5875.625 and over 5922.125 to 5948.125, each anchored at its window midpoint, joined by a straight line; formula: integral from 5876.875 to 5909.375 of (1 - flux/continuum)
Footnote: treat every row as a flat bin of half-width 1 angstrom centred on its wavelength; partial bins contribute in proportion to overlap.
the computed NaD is 1.6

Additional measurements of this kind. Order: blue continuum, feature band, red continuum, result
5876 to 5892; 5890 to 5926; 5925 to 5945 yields 0.8 angstrom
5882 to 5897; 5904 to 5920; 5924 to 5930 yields -0.2 angstrom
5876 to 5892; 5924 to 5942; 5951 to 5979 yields -0.1 angstrom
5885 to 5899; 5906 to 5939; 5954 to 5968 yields -1.1 angstrom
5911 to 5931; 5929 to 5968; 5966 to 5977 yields -1.3 angstrom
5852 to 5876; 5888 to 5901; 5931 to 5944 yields 1.2 angstrom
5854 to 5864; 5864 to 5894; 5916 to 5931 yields -0.1 angstrom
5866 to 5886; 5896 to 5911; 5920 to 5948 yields 0.5 angstrom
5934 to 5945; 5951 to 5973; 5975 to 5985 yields -0.1 angstrom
